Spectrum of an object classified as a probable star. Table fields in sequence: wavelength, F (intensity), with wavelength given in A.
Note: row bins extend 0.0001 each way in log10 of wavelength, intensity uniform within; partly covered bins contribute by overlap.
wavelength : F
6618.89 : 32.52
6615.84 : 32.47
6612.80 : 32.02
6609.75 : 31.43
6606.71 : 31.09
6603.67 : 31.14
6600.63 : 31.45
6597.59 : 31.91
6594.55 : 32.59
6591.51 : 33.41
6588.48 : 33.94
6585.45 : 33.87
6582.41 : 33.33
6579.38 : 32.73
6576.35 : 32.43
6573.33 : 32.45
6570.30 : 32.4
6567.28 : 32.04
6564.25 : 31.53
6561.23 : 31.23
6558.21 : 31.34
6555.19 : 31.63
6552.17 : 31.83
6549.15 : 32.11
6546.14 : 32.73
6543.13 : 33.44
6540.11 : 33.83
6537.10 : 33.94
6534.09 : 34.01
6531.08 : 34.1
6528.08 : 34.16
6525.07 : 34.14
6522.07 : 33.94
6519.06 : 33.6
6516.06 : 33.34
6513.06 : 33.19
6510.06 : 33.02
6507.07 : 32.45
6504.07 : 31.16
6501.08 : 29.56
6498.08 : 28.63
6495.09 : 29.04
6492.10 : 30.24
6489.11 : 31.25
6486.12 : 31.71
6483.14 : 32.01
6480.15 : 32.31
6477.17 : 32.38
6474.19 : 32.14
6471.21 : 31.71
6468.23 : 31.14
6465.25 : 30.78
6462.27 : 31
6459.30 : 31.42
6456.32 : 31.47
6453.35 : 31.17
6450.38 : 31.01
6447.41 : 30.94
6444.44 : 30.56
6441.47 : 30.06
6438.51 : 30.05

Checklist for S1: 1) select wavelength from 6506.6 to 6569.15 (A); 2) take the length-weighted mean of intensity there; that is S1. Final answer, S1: 32.9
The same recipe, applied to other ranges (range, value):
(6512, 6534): 33.8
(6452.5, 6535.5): 32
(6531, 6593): 32.7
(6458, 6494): 31.5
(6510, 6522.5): 33.4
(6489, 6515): 31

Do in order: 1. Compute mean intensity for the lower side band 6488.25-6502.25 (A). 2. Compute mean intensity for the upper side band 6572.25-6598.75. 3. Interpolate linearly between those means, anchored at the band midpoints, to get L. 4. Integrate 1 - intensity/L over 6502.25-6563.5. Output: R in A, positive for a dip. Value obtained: -3.7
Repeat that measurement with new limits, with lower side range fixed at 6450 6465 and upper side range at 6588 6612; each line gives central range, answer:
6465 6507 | 0.4 A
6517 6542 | -1.8 A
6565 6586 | -0.5 A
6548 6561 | 0.0 A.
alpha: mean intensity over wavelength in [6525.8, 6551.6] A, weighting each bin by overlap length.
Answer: 33.5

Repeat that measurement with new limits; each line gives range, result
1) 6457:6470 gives 31.1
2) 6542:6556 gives 32.4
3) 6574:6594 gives 33.2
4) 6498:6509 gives 30.8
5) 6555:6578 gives 31.9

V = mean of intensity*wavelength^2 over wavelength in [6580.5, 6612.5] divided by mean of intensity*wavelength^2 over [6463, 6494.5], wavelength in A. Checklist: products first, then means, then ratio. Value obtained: 1.1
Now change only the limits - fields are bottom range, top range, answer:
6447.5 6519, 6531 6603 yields 1.06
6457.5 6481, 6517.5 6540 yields 1.10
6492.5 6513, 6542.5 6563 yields 1.05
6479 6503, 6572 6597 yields 1.11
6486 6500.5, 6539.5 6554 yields 1.11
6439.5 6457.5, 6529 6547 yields 1.12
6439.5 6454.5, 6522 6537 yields 1.14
